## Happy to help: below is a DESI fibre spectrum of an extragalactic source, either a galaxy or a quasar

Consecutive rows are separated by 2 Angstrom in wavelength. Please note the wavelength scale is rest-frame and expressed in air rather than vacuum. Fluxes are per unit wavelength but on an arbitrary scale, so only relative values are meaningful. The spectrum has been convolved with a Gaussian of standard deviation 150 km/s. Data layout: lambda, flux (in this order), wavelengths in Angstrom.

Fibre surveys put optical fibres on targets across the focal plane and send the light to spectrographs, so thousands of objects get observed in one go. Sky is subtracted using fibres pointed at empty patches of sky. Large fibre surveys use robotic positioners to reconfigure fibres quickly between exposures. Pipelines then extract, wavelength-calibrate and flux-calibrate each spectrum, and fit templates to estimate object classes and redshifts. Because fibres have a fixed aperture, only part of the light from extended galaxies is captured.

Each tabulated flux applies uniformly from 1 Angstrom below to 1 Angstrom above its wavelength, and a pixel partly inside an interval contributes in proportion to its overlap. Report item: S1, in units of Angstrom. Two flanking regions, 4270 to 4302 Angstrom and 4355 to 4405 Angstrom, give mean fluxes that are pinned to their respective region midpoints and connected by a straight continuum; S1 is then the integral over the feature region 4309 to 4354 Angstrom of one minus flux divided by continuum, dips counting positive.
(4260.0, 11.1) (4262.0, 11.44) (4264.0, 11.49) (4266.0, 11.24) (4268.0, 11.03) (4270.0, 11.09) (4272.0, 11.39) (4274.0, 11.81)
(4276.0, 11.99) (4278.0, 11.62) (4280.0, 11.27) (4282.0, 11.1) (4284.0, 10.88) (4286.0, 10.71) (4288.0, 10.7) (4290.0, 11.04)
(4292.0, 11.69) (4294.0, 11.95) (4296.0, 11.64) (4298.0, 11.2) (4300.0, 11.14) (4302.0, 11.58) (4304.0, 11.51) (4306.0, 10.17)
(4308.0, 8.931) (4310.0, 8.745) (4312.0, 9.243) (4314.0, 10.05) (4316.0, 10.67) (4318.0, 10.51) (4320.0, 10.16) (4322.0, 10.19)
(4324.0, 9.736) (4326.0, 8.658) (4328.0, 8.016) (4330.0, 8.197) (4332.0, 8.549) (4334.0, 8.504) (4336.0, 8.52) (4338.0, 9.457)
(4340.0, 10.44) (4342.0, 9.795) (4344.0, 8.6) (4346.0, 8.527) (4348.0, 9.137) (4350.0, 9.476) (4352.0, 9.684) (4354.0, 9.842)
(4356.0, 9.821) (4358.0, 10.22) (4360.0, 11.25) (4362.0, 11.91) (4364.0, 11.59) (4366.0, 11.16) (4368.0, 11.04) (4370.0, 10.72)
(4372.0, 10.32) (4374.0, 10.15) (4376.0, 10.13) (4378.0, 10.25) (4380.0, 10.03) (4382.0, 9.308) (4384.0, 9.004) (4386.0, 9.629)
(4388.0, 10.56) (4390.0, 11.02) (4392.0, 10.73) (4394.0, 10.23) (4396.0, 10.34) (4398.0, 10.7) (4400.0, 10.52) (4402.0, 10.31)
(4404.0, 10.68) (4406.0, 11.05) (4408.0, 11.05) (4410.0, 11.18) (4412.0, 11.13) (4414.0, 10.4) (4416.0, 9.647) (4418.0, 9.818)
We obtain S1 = 6.57 Angstrom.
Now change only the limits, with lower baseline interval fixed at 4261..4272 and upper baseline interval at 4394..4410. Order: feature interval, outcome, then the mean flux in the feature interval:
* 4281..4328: 2.7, 10.5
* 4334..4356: 3.2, 9.33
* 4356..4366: -0.2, 11.1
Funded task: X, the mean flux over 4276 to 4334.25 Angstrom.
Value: 10.3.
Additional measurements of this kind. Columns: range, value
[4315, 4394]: 9.89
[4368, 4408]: 10.3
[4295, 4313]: 10.5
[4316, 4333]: 9.34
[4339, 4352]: 9.36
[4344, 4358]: 9.41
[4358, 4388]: 10.5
